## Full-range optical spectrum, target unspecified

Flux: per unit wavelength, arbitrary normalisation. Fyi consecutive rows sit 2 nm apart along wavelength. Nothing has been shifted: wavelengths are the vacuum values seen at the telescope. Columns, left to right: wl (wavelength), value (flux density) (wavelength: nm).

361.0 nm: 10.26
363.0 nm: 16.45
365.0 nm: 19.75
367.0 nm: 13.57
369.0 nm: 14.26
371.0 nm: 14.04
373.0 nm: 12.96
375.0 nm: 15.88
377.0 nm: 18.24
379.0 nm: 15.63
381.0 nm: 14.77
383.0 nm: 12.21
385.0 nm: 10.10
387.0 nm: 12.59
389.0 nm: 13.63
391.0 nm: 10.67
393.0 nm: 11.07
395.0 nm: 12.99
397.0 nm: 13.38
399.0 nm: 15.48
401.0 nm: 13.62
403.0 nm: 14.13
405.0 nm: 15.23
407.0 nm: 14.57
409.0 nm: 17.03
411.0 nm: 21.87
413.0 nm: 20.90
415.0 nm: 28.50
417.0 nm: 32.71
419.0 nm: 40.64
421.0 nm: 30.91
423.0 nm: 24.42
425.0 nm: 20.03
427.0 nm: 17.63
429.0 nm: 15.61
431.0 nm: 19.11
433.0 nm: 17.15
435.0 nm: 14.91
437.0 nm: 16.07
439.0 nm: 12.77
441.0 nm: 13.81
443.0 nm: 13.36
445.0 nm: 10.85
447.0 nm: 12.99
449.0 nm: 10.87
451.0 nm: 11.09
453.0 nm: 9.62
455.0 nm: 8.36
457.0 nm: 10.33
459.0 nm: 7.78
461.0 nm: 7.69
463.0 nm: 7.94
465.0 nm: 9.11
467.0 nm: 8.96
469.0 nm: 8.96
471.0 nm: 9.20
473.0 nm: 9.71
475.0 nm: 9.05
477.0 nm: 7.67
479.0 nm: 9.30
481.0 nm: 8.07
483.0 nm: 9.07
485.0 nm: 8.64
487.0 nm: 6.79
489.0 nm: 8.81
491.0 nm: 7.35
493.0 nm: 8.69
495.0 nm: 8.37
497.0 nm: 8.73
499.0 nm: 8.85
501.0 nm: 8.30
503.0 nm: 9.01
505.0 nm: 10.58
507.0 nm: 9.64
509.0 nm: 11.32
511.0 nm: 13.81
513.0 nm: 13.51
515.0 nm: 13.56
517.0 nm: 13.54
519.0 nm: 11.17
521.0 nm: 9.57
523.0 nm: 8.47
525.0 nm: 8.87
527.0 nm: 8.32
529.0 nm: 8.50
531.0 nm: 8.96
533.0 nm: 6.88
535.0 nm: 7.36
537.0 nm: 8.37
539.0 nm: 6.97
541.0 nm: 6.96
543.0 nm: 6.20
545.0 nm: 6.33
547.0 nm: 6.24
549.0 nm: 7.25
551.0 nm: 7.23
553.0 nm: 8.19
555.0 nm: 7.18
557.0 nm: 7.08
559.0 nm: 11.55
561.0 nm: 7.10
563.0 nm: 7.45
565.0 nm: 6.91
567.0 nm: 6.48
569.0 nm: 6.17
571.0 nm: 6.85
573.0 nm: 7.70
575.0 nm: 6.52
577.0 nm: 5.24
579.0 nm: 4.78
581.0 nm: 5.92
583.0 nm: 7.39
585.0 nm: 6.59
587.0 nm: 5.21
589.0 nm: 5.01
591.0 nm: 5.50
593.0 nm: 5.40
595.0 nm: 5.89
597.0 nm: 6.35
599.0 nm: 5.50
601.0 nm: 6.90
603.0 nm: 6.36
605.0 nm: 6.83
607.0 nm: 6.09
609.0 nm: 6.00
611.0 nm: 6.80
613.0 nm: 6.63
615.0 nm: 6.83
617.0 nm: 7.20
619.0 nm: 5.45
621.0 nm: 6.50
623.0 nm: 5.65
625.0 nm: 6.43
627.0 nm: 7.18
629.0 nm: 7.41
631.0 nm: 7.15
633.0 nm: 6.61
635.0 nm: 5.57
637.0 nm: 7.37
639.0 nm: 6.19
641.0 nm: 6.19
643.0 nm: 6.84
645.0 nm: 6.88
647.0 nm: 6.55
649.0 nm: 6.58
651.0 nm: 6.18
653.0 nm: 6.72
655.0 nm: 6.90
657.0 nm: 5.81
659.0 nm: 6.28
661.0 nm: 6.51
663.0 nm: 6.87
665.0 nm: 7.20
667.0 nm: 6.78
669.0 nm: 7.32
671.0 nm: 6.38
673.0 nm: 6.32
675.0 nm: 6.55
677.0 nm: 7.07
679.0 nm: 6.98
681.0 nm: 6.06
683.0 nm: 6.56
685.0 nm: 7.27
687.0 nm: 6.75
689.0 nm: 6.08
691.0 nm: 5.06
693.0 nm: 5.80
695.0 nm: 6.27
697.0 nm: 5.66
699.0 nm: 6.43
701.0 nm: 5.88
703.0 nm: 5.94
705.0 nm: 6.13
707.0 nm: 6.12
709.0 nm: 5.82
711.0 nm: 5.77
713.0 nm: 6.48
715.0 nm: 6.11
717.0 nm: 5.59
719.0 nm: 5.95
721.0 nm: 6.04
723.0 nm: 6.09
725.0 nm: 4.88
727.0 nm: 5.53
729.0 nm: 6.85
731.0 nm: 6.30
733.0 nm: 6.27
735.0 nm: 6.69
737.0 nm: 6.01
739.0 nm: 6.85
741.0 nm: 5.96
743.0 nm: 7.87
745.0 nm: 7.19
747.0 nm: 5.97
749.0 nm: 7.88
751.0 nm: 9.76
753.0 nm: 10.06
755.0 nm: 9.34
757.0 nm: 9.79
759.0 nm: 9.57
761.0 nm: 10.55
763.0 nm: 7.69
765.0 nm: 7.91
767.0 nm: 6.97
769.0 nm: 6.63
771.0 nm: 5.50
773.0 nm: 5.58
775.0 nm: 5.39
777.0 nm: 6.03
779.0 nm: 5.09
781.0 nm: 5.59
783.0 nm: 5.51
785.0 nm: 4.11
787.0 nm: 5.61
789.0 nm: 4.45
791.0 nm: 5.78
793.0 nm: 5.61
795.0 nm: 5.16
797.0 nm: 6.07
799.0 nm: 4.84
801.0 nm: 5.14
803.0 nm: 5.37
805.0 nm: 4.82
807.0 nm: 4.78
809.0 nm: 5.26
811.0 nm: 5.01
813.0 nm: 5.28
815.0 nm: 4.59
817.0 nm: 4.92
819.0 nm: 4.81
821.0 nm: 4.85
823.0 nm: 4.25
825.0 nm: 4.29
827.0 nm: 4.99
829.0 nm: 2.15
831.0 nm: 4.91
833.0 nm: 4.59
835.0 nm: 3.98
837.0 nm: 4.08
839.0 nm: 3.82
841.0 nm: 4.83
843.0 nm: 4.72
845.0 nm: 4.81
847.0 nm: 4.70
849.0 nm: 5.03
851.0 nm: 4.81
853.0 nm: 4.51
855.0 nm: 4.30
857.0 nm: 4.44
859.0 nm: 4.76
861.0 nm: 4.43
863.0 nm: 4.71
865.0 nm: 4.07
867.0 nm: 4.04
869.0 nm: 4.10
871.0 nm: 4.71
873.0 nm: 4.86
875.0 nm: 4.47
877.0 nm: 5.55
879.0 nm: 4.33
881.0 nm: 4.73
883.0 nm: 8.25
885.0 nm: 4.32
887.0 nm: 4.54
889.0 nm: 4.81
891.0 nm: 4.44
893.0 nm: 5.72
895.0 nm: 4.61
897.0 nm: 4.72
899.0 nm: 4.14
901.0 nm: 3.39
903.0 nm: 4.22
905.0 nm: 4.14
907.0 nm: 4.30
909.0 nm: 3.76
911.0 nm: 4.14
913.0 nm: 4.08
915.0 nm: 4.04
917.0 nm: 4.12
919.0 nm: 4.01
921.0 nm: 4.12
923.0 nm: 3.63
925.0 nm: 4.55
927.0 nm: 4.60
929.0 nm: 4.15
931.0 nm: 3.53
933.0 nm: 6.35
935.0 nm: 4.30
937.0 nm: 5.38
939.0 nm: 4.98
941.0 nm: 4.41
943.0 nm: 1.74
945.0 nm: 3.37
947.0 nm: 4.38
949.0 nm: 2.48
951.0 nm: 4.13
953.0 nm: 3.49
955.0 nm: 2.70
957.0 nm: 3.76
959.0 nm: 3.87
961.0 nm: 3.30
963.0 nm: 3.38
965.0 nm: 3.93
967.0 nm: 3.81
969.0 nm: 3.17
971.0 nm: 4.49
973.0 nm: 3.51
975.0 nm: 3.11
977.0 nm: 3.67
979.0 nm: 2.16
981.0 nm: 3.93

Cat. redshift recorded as 1.705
